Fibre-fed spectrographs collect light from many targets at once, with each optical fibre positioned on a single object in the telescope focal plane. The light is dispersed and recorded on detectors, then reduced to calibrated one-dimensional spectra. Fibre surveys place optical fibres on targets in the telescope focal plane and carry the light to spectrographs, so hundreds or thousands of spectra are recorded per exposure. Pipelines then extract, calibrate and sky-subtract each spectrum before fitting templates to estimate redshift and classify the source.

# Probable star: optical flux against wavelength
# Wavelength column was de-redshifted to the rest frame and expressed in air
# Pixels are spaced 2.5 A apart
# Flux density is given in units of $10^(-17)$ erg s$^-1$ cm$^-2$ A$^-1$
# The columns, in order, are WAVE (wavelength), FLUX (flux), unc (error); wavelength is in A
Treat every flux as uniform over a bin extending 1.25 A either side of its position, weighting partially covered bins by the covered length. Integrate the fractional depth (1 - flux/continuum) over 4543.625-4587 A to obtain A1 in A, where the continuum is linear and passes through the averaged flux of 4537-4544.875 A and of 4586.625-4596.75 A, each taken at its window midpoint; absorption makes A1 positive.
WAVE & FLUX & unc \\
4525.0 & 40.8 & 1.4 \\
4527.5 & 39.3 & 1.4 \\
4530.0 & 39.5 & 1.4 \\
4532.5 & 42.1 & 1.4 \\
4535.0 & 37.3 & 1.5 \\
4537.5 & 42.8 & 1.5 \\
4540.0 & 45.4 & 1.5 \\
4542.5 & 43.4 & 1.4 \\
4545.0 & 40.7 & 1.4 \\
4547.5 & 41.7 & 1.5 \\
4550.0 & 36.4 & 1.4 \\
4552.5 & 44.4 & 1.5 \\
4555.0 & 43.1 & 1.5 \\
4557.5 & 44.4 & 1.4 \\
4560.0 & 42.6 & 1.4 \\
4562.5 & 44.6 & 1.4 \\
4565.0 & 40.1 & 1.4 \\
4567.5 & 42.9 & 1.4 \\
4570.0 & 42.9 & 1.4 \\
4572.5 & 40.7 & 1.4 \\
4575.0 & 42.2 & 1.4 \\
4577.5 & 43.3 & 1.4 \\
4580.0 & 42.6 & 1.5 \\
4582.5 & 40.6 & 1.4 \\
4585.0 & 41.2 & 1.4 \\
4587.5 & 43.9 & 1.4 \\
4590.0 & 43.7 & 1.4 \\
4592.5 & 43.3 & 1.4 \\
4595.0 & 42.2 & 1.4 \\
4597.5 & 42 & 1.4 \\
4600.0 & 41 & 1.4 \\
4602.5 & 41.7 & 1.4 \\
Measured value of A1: 1.30 A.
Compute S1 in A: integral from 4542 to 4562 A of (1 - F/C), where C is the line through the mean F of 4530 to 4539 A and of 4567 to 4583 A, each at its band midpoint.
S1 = -0.4 A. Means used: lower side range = 40.7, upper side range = 42.2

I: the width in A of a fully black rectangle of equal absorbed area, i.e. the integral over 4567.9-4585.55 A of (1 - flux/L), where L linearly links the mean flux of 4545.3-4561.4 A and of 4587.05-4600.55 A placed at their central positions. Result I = 0.17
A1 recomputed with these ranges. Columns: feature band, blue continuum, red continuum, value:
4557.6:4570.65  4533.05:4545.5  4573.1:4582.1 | -0.16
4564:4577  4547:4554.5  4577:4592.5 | 0.01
